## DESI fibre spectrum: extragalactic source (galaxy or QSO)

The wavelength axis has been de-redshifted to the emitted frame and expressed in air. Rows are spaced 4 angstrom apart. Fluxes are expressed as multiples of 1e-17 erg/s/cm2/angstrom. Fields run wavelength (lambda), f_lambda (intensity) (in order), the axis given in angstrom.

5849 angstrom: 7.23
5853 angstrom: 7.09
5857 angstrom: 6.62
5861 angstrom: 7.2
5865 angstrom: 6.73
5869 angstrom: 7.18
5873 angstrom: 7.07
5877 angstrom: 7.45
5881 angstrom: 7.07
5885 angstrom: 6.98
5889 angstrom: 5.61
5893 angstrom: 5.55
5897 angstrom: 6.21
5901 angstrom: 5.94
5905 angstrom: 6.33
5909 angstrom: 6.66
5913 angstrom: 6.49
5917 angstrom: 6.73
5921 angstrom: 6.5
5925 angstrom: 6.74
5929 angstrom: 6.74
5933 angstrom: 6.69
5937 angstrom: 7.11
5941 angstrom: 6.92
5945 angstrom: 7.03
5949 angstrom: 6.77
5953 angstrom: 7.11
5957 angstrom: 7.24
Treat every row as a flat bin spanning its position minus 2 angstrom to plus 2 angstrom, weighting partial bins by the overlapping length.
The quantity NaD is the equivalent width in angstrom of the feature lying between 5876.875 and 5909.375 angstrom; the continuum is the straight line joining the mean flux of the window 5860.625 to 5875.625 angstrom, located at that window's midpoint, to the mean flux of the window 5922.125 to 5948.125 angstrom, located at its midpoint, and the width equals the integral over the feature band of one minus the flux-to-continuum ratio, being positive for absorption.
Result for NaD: 2.9 angstrom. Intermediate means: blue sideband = 7.05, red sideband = 6.85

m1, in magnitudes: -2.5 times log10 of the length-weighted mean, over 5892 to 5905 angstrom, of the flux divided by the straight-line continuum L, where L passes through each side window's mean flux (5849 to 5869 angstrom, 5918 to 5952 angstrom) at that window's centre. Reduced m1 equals 0.15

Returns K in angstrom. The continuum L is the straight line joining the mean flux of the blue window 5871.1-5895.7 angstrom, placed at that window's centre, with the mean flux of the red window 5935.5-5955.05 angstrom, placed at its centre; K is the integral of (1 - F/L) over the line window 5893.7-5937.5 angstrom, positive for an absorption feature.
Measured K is 1.9 angstrom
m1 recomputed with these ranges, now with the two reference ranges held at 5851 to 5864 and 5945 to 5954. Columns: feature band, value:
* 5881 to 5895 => 0.12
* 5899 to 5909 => 0.12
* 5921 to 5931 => 0.04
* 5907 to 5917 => 0.05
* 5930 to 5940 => 0.01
